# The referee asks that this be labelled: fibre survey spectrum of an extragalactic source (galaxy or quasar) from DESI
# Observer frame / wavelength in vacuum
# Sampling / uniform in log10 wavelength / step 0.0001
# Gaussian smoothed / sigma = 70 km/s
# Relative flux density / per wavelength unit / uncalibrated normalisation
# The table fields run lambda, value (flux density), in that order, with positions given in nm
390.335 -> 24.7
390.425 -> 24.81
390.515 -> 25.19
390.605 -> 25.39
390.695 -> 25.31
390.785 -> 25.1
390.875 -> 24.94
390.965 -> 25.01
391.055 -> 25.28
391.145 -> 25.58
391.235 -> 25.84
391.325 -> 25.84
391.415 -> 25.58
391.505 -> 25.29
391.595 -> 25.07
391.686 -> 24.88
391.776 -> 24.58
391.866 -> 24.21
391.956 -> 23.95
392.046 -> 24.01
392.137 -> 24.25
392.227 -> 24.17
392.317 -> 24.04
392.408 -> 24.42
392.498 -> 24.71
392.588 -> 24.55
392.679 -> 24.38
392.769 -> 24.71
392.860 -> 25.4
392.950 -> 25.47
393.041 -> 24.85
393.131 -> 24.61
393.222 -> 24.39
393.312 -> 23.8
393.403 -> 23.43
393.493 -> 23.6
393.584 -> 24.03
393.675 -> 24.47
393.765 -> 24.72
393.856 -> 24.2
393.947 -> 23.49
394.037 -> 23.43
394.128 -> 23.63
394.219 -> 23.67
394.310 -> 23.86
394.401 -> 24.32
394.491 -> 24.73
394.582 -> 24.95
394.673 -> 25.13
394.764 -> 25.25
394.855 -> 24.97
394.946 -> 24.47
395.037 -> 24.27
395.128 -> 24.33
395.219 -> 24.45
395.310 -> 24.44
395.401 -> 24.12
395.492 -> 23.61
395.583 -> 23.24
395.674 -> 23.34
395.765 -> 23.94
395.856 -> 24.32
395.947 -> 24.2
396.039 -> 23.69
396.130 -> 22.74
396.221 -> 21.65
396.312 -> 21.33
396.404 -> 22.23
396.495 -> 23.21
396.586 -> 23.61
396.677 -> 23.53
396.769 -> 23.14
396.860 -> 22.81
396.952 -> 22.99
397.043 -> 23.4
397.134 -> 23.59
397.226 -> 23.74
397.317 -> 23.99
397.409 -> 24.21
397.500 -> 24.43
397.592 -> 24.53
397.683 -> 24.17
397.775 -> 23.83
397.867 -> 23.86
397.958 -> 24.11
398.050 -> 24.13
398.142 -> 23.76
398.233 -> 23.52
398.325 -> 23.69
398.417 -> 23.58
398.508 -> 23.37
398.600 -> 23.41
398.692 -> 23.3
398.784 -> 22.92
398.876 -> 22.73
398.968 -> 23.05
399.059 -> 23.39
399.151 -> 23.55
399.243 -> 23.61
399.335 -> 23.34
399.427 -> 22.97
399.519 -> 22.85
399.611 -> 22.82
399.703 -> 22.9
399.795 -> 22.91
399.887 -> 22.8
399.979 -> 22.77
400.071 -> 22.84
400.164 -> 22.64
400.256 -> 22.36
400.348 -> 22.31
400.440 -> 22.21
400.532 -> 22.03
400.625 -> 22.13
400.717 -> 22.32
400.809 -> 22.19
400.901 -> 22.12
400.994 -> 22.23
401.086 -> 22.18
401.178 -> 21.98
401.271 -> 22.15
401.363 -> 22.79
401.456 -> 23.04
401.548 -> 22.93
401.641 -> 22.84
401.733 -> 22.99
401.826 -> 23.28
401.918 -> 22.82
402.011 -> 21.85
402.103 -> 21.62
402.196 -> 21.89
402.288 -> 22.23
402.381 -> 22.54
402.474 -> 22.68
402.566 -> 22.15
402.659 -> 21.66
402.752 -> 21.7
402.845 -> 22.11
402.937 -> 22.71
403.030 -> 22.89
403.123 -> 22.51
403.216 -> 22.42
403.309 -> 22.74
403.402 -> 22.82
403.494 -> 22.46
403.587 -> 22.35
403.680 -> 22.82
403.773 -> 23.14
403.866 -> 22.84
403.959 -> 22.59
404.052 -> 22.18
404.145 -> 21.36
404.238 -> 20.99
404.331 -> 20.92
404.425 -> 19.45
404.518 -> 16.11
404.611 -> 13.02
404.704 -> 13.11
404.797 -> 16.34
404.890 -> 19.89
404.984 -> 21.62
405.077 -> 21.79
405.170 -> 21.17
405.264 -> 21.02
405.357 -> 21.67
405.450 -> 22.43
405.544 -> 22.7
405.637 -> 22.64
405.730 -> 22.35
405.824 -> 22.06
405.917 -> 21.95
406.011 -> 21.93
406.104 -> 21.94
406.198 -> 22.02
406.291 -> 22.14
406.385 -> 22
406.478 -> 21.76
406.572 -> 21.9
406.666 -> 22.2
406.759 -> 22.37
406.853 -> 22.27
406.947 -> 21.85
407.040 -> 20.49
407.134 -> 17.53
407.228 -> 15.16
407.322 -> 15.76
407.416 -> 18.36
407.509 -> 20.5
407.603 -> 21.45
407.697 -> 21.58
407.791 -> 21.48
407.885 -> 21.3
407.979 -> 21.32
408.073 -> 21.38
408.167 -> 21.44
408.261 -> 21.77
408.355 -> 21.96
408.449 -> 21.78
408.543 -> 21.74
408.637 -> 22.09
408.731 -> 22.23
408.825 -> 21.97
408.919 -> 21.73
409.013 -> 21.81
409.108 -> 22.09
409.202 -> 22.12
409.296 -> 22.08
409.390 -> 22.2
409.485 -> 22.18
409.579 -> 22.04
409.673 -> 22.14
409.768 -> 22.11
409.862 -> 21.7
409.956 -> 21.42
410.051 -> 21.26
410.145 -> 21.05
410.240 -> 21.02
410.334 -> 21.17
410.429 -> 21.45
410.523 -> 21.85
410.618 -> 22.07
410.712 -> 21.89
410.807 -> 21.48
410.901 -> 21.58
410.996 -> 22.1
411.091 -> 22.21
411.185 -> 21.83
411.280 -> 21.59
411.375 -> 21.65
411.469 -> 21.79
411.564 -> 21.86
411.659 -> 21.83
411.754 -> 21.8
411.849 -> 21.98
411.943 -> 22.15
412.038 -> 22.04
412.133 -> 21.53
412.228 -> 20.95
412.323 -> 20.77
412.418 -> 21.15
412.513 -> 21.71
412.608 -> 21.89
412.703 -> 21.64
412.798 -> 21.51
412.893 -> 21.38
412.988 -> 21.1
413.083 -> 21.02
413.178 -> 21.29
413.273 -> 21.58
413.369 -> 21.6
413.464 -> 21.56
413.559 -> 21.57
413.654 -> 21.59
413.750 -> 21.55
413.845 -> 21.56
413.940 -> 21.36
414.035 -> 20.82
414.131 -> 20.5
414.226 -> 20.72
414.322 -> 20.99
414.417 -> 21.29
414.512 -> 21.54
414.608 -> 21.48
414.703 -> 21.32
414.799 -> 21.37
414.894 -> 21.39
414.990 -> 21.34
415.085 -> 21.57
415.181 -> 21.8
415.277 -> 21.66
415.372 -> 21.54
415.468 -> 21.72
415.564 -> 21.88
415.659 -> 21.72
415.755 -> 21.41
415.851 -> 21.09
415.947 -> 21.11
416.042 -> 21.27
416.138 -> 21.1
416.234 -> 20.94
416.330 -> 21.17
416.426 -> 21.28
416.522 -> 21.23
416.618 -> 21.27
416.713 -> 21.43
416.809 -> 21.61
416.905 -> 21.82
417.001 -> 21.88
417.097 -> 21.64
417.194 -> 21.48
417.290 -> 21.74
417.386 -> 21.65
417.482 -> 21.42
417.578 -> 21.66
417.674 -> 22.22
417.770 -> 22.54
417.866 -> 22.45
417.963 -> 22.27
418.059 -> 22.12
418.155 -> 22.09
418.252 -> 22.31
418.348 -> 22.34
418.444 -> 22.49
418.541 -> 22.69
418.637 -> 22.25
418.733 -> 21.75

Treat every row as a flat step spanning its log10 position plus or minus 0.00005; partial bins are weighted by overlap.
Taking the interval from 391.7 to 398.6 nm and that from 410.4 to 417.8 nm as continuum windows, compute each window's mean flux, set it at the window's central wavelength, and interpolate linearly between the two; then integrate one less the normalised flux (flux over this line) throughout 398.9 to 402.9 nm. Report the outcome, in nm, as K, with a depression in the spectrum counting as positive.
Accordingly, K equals 0.12 nm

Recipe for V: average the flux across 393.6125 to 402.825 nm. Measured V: 23.3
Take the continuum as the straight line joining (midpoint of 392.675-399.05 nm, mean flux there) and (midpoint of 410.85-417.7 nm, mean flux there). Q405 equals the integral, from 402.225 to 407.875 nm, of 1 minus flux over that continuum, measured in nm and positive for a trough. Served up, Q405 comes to 0.39 nm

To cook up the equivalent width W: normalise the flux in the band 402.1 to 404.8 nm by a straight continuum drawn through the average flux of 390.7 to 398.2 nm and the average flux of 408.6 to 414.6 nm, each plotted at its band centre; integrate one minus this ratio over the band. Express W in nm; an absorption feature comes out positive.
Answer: 0.19 nm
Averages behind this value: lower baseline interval 24.2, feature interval 21.2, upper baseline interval 21.6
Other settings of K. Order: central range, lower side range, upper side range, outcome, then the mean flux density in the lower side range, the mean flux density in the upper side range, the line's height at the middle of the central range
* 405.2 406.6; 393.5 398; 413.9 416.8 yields 0.03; 23.8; 21.3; 22.5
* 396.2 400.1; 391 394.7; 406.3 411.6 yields 0.03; 24.5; 21.4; 23.5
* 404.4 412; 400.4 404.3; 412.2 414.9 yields 0.23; 22.4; 21.3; 21.8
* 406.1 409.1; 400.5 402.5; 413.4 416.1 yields 0.11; 22.4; 21.4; 21.9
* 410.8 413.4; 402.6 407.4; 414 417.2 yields -0.04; 21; 21.4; 21.3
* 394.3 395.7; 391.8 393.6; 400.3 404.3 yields -0.03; 24.4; 22.4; 23.9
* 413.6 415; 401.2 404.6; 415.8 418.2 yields 0.03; 22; 21.6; 21.7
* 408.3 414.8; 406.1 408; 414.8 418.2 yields -0.15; 20.7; 21.6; 21.1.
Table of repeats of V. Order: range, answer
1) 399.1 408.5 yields 21.6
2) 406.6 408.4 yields 20.5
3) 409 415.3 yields 21.6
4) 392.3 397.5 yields 24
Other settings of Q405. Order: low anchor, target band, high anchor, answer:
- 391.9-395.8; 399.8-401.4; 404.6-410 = 0.023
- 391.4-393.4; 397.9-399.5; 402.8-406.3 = -0.041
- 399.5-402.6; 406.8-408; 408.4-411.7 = 0.114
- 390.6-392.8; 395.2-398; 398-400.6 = 0.015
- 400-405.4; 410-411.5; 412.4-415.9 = -0.010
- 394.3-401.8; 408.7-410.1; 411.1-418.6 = 0.014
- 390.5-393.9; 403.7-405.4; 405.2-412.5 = 0.178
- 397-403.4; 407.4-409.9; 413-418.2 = 0.050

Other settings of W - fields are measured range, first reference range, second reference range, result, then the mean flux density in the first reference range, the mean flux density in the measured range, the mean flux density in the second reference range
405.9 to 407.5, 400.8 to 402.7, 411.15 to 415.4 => 0.10 nm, 22.4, 20.7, 21.5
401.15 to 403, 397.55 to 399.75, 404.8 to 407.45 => 0.00 nm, 23.5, 22.4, 21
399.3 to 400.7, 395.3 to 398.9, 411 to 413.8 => 0.03 nm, 23.5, 22.6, 21.6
